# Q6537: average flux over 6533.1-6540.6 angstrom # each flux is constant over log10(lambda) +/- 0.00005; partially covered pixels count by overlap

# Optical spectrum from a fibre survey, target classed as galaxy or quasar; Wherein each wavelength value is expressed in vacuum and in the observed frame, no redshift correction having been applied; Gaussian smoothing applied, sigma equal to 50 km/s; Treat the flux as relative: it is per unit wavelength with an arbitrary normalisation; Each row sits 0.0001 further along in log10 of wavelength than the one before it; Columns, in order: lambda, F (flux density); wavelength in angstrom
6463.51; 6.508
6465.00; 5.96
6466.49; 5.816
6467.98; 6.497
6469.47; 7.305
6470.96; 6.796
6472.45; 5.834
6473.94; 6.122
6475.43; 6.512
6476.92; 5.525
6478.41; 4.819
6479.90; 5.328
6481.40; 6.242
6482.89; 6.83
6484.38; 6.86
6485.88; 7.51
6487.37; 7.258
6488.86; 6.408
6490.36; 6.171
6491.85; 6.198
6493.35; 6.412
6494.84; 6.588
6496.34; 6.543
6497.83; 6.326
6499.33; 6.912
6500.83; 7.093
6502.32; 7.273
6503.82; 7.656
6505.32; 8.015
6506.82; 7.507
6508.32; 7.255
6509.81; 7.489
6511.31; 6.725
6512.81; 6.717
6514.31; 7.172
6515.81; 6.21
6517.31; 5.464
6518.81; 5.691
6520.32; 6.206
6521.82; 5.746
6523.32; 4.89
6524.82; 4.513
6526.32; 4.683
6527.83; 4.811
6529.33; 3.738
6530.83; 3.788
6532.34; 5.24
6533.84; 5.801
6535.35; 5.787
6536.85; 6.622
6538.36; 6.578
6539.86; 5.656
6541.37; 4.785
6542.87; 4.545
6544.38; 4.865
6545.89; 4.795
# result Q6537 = 6.09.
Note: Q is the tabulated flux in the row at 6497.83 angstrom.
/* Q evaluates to 6.326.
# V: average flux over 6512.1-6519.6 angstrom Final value 6.24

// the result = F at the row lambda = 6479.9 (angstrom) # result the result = 5.328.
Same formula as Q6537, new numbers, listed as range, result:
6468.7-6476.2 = 6.51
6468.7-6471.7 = 7.04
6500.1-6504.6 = 7.35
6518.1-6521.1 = 5.94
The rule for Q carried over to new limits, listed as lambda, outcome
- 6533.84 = 5.801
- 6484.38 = 6.86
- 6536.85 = 6.622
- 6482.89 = 6.83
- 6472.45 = 5.834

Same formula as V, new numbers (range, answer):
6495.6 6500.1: 6.59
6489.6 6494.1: 6.26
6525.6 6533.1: 4.45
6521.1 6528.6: 4.92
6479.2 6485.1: 6.32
